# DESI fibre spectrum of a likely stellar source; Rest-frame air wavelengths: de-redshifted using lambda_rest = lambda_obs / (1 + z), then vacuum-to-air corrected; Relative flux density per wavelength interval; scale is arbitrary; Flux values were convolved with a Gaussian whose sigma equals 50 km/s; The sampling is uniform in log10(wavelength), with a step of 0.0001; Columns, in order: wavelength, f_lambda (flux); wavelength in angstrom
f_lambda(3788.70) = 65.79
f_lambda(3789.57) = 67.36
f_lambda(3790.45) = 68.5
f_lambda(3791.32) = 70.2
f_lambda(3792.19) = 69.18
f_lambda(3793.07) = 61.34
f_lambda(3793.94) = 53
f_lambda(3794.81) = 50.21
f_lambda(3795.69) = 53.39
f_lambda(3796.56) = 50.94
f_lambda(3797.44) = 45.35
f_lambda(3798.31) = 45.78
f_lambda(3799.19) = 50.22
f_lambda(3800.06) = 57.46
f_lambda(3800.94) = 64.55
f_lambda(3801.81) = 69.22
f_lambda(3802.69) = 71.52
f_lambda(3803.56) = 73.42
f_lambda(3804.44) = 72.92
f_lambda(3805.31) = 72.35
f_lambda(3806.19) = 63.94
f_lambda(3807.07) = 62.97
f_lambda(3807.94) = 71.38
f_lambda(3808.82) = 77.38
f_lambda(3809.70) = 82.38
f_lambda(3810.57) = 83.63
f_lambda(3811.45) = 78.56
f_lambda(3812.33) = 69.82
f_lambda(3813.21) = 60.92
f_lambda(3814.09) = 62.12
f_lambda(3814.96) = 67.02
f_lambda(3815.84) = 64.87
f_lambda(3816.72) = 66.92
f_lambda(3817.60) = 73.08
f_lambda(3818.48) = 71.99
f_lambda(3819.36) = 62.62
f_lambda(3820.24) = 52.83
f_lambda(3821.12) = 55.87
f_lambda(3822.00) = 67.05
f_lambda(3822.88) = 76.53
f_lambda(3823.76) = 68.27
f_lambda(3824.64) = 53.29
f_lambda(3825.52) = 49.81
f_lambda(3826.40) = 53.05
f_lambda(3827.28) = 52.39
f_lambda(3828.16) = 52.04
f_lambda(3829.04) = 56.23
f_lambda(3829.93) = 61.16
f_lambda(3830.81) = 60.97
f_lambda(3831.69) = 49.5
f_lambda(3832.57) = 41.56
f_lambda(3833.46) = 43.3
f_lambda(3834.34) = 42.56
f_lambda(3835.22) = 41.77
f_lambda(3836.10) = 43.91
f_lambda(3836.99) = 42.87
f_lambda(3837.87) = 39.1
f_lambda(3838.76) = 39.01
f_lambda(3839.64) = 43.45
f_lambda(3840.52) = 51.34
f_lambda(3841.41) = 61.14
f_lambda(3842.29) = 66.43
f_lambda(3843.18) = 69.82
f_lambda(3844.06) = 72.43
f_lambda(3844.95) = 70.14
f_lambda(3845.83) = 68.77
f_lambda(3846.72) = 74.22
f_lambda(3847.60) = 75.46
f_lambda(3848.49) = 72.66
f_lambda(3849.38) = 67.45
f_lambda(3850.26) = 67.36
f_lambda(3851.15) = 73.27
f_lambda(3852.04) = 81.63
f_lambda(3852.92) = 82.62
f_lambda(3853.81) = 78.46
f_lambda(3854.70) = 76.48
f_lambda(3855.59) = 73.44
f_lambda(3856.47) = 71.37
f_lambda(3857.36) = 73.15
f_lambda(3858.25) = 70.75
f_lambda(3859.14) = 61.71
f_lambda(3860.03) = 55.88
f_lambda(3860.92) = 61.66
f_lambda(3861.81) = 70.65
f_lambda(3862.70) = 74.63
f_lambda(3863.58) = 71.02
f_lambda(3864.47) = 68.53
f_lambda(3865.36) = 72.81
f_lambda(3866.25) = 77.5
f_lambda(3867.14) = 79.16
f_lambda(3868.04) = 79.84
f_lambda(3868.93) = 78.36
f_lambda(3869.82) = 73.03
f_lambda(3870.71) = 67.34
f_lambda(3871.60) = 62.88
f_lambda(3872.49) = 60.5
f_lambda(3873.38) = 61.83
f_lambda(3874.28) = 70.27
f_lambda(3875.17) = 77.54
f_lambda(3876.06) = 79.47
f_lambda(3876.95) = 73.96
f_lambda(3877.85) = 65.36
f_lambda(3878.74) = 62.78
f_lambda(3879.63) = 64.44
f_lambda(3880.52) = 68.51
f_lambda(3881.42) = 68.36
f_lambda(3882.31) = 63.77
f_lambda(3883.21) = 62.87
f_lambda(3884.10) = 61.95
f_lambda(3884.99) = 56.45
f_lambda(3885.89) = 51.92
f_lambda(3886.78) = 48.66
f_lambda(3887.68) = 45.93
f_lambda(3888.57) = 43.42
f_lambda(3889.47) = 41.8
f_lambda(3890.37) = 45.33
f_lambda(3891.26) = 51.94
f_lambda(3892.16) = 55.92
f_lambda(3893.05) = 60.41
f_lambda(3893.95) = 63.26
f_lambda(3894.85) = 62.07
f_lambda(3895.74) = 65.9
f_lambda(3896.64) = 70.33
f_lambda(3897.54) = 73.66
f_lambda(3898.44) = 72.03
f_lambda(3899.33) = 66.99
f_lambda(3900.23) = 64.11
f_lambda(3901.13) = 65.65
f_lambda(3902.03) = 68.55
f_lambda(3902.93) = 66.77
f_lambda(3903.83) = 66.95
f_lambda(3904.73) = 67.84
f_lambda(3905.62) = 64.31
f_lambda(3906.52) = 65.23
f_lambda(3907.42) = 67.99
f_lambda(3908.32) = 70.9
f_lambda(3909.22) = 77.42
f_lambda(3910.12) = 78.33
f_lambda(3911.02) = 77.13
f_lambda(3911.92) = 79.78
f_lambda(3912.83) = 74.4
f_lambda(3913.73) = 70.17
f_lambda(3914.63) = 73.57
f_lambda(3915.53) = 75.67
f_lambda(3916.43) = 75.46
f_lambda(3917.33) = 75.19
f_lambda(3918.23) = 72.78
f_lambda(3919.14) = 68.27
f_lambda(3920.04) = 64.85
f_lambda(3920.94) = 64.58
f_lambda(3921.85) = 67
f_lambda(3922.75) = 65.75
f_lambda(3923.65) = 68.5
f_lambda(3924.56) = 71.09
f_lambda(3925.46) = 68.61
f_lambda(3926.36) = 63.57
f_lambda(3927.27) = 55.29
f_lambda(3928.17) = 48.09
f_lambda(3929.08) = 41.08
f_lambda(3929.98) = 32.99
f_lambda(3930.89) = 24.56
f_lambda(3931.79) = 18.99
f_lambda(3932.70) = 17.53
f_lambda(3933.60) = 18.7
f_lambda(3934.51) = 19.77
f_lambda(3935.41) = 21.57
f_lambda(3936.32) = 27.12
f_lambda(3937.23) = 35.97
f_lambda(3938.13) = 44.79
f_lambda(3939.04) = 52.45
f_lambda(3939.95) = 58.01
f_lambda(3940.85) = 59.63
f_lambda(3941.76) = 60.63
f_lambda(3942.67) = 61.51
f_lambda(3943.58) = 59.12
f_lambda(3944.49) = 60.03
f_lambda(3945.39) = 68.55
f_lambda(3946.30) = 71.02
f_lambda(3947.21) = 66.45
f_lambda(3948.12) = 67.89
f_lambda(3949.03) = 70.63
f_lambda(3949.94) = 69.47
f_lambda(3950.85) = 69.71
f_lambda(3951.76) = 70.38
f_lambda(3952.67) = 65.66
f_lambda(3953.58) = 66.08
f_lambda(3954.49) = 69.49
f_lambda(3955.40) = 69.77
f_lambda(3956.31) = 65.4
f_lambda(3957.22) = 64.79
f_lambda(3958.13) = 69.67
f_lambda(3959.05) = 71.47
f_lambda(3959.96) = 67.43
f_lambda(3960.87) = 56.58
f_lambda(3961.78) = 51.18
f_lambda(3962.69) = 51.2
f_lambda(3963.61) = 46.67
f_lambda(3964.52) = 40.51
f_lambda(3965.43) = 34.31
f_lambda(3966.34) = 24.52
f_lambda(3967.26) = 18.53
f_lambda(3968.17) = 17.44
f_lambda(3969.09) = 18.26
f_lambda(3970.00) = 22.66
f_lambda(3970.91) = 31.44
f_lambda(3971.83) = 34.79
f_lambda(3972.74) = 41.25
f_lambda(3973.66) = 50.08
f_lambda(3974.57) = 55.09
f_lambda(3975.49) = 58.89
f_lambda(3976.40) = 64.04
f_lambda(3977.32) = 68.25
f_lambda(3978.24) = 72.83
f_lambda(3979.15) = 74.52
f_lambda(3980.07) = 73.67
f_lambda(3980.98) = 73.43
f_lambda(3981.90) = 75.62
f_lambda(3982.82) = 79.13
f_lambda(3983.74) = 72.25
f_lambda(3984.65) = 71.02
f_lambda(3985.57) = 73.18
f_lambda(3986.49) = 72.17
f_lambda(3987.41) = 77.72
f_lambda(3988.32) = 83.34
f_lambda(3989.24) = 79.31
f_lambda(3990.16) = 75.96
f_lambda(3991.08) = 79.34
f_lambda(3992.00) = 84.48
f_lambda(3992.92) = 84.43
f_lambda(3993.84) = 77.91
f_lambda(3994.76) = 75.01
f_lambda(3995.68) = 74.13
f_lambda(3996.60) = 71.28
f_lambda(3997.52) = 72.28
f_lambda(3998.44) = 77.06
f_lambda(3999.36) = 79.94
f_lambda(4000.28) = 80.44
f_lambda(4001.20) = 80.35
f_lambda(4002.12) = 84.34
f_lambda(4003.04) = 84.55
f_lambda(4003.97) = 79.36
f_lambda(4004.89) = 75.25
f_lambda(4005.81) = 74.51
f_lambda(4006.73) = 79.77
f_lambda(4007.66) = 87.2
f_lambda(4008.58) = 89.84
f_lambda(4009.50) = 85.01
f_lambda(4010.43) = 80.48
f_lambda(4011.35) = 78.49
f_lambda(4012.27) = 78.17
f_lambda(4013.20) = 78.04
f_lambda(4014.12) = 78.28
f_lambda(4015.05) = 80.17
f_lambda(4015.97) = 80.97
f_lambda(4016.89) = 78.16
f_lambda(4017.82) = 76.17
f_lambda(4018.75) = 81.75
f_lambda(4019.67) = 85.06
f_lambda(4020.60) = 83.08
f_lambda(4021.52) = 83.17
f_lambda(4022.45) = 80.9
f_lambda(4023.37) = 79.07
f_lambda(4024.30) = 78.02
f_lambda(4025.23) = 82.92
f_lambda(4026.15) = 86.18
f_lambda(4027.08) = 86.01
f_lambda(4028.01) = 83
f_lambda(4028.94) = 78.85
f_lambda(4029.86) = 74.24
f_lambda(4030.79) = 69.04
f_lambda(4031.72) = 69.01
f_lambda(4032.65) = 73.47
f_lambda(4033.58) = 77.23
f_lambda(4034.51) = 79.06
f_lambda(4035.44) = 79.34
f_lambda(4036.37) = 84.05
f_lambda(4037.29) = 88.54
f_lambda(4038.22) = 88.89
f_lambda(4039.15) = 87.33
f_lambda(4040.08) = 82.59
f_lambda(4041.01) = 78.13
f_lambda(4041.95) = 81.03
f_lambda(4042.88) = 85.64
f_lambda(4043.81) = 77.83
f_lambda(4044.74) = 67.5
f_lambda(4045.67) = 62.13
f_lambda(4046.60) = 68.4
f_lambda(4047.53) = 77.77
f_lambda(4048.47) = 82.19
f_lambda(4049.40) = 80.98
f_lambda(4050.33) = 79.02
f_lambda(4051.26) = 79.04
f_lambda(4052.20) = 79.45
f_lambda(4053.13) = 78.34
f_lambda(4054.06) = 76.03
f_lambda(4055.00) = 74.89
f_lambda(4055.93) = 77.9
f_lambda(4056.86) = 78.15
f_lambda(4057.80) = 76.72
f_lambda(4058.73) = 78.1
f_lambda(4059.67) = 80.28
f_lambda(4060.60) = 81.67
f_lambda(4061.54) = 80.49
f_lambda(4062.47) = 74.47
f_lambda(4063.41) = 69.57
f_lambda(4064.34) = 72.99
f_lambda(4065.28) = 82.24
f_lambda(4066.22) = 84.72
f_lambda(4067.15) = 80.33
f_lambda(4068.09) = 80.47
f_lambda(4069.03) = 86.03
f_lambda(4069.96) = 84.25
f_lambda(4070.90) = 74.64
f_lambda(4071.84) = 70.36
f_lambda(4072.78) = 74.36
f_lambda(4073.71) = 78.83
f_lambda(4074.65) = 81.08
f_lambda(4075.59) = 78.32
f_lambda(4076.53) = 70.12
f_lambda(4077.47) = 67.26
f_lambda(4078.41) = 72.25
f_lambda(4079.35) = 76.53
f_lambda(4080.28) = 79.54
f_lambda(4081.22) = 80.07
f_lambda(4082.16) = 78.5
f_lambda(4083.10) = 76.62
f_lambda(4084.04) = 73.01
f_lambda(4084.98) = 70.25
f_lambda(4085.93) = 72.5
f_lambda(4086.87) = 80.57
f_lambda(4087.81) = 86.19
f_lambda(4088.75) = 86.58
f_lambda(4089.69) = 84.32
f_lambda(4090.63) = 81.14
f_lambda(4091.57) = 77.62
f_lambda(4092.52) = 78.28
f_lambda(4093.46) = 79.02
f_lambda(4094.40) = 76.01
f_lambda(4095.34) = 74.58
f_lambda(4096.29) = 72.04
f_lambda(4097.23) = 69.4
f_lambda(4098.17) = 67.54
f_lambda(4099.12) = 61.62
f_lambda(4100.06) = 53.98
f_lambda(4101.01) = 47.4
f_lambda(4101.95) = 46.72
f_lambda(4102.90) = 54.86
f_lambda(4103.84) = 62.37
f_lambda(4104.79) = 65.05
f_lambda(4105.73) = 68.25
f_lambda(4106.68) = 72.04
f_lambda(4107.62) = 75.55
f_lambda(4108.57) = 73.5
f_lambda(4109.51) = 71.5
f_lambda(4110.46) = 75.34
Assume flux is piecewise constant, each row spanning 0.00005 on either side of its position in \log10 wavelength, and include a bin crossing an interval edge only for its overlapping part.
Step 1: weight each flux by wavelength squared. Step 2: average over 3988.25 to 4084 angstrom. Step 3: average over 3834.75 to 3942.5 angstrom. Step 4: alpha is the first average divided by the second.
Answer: 1.4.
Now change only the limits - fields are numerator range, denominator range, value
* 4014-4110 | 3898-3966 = 1.36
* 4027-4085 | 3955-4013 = 1.22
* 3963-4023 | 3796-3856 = 1.20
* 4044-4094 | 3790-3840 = 1.47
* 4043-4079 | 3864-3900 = 1.31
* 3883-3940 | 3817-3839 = 1.12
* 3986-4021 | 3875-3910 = 1.33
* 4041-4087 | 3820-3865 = 1.39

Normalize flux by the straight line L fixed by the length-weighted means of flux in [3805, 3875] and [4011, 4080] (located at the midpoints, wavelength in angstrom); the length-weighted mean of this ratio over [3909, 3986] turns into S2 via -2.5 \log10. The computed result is 0.25 mag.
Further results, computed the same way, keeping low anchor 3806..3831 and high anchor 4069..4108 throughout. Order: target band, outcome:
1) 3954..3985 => 0.26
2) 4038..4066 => -0.09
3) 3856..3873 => -0.06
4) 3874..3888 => 0.04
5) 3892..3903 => 0.02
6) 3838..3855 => -0.03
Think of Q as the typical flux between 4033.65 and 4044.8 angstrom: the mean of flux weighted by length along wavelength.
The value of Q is 82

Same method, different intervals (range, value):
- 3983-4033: 79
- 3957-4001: 62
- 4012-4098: 78.3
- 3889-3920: 67.5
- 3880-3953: 59.7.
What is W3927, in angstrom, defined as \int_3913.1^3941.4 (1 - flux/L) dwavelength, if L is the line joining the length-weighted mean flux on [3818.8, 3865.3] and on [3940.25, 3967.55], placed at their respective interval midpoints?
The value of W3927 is 3.7 angstrom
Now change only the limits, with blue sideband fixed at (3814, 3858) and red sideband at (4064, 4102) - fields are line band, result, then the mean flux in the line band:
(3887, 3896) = 1.6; 53.2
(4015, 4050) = -3.4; 79.4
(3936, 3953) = 1.9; 60.2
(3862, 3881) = -2.2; 70.9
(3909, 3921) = -1.4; 73.6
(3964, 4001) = 3.9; 62.4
